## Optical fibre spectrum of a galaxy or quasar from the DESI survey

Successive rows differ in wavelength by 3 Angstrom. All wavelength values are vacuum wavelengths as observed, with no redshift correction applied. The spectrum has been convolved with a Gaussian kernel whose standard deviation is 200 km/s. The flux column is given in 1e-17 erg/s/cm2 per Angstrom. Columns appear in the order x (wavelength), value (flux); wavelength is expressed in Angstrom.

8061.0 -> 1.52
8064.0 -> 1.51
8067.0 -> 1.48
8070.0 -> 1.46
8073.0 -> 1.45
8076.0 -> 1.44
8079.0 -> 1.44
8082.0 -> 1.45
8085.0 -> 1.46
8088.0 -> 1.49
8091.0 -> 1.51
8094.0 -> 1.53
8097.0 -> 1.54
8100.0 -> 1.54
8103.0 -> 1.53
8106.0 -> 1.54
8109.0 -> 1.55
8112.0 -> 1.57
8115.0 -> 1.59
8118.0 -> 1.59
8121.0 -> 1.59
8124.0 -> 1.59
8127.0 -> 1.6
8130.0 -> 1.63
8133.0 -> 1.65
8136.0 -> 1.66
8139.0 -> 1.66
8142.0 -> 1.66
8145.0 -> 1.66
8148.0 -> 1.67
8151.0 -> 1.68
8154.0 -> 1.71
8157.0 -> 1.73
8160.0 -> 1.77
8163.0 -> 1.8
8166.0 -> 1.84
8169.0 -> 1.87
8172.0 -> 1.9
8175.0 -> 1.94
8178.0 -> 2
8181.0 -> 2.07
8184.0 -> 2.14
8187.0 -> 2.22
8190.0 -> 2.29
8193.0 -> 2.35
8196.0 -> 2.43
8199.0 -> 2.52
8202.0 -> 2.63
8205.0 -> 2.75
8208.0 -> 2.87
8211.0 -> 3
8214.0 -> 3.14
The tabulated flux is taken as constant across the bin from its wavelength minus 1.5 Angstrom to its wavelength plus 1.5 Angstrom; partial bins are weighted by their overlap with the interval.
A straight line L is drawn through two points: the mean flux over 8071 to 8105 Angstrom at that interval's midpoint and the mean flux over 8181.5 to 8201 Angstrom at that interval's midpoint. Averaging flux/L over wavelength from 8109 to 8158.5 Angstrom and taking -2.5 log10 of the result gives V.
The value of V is 0.13 mag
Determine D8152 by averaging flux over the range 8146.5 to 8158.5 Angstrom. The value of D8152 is 1.7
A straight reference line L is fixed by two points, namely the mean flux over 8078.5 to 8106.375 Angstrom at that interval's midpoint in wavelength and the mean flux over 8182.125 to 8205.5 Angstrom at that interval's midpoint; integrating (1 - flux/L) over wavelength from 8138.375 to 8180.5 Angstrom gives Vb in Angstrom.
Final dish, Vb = 6.2 Angstrom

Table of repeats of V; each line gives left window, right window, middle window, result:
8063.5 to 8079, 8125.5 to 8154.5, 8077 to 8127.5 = 0.012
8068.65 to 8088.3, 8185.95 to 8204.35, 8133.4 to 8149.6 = 0.190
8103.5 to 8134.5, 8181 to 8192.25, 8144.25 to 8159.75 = 0.116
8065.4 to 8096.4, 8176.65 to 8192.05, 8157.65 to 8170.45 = 0.116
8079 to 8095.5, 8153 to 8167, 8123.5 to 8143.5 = 0.018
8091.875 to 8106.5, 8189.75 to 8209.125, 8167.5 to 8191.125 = 0.151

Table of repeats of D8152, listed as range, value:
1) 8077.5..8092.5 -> 1.47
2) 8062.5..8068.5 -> 1.49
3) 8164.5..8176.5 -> 1.89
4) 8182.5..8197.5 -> 2.29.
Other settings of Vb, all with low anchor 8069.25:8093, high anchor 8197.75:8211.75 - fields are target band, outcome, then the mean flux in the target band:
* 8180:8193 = 1.8 Angstrom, 2.2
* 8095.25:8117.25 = 2.2 Angstrom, 1.55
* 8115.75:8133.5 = 2.9 Angstrom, 1.61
